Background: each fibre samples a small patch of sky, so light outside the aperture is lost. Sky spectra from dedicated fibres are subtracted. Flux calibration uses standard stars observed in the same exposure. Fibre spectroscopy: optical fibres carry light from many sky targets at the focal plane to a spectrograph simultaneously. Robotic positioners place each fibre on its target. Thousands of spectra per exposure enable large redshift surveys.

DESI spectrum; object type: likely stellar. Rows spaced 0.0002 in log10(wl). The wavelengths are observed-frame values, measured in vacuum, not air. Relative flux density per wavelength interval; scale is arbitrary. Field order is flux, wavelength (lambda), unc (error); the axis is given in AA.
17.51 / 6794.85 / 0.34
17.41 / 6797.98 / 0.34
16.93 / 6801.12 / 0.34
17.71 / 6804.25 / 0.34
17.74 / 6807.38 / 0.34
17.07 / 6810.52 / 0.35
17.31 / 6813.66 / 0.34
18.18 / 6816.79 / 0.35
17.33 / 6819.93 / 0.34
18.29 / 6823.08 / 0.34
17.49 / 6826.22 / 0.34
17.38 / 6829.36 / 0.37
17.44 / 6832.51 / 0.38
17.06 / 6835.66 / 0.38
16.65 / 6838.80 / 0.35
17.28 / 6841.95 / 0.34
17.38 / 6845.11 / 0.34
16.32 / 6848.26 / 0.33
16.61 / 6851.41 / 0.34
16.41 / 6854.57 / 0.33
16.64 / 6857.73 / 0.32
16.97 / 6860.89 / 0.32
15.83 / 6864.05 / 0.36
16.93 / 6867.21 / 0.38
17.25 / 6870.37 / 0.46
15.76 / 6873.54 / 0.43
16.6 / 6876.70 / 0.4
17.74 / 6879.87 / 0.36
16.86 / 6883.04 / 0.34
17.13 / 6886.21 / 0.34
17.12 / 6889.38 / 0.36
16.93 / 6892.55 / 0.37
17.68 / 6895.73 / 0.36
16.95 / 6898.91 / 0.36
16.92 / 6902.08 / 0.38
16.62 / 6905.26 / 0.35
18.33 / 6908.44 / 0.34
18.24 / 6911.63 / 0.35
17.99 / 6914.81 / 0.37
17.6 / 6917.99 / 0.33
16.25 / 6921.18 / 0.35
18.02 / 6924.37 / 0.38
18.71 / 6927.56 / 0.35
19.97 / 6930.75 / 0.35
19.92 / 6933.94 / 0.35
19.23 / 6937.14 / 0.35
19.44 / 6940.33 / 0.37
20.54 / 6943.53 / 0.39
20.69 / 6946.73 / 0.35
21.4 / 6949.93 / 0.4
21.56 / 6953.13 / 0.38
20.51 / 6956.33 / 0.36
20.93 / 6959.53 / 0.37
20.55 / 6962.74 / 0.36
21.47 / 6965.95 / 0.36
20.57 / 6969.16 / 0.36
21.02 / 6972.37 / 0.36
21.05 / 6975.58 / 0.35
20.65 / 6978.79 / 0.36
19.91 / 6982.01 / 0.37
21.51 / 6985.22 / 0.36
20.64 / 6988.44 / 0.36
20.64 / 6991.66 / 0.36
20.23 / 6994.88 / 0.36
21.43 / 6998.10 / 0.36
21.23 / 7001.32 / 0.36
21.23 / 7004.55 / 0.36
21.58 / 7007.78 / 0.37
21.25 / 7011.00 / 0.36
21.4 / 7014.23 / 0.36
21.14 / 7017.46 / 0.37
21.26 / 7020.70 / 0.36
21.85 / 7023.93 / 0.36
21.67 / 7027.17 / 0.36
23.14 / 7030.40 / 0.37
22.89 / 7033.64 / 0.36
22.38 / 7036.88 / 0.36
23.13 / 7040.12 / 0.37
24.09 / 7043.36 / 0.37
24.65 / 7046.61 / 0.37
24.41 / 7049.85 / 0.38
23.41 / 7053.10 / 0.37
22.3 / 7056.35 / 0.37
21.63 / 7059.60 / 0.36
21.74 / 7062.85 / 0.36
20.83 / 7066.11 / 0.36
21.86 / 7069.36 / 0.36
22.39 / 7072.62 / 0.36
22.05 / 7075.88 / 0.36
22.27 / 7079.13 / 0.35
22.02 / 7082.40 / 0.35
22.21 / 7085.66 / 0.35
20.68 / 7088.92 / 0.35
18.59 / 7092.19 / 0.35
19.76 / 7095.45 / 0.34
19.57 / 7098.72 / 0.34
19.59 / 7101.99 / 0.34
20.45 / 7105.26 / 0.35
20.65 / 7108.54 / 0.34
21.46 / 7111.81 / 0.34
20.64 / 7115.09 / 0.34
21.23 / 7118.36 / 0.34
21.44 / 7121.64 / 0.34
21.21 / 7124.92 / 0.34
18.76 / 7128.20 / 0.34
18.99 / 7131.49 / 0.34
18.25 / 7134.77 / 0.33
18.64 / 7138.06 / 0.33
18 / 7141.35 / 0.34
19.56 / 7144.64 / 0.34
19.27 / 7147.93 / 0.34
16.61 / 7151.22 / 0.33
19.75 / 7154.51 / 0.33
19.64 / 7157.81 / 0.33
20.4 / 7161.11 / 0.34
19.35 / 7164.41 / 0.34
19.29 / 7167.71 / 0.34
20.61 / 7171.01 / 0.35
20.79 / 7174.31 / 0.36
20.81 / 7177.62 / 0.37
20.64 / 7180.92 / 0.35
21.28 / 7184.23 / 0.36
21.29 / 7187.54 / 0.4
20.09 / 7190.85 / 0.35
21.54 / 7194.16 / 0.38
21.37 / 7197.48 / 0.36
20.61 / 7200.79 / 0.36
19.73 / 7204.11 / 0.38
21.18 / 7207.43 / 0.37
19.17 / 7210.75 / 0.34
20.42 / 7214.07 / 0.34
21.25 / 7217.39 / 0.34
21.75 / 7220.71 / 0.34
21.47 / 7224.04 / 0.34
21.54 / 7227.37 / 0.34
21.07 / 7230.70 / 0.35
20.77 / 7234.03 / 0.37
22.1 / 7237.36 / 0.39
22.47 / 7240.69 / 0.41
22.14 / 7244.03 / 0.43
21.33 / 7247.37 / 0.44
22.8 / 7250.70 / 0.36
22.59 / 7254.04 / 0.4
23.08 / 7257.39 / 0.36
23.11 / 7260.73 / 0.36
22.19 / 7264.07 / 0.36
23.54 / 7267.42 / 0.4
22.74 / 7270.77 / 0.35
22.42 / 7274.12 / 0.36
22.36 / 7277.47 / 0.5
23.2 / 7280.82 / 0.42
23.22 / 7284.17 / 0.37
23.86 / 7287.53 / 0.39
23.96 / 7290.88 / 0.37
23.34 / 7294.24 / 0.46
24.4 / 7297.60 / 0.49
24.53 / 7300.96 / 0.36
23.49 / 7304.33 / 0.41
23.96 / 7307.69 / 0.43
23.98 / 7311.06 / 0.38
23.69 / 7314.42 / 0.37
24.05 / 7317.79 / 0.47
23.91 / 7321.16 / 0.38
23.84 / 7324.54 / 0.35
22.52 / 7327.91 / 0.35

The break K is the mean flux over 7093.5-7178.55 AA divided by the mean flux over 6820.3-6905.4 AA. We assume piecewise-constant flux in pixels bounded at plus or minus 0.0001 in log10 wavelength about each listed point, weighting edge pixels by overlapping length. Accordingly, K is 1.16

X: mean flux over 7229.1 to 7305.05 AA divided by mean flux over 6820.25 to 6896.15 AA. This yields 1.34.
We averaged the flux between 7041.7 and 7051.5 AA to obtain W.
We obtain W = 24.4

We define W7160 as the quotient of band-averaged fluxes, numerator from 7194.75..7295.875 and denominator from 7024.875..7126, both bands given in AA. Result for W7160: 1.01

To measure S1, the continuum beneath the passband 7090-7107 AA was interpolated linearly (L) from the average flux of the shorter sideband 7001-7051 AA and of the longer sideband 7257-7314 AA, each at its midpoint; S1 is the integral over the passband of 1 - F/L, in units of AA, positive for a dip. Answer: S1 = 2.3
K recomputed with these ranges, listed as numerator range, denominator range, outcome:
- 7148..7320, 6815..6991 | 1.18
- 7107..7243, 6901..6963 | 1.06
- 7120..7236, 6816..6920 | 1.18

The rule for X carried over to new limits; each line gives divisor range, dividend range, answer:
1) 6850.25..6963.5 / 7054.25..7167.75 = 1.12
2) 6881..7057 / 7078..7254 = 1.01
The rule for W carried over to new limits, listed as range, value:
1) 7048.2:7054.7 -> 23.9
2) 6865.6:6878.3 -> 16.6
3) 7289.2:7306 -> 23.9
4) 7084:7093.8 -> 20.5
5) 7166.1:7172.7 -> 20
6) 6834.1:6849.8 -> 16.9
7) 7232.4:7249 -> 21.8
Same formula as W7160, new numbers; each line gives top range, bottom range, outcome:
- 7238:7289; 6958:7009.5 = 1.09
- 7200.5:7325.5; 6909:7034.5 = 1.10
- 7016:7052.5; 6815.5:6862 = 1.33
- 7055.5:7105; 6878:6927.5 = 1.21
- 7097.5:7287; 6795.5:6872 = 1.22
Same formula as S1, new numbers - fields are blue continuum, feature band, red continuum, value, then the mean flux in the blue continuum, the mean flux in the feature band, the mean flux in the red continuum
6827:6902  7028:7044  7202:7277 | -3.2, 16.9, 23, 21.8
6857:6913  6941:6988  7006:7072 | -2.6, 17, 20.8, 22.3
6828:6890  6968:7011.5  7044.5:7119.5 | -3.0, 16.9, 20.9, 21.5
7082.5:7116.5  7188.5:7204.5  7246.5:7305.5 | 0.8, 20.4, 20.8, 23.1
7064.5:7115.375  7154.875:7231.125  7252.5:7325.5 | 5.4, 20.9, 20.6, 23.4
